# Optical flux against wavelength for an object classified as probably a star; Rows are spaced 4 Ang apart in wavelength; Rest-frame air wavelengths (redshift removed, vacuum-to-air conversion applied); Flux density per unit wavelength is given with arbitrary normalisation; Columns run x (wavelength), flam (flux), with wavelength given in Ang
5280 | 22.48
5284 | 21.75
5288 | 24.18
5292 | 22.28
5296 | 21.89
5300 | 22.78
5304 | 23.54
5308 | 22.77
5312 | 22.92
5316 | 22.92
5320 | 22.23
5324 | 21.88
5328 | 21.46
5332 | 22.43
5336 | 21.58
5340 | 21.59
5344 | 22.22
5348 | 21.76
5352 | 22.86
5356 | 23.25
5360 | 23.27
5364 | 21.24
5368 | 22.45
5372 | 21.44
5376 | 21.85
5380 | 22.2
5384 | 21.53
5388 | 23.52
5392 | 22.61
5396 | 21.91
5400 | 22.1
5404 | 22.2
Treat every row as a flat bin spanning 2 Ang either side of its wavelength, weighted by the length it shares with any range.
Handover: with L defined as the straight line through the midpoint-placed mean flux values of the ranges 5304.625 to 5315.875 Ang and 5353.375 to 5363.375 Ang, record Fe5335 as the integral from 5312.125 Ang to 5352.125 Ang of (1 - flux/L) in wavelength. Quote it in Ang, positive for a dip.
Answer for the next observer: 1.49 Ang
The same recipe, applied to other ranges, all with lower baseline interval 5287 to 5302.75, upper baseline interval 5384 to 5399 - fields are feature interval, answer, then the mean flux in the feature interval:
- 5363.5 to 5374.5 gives 0.4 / 21.8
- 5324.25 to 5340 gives 0.6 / 21.8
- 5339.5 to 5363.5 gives 0.1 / 22.5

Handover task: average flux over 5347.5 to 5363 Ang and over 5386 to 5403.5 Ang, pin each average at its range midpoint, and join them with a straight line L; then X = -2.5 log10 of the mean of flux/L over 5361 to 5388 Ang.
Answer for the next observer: 0.03 mag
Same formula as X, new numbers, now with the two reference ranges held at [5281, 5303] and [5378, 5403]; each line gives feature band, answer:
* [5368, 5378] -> 0.03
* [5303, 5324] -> -0.01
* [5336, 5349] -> 0.03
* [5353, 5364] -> -0.02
